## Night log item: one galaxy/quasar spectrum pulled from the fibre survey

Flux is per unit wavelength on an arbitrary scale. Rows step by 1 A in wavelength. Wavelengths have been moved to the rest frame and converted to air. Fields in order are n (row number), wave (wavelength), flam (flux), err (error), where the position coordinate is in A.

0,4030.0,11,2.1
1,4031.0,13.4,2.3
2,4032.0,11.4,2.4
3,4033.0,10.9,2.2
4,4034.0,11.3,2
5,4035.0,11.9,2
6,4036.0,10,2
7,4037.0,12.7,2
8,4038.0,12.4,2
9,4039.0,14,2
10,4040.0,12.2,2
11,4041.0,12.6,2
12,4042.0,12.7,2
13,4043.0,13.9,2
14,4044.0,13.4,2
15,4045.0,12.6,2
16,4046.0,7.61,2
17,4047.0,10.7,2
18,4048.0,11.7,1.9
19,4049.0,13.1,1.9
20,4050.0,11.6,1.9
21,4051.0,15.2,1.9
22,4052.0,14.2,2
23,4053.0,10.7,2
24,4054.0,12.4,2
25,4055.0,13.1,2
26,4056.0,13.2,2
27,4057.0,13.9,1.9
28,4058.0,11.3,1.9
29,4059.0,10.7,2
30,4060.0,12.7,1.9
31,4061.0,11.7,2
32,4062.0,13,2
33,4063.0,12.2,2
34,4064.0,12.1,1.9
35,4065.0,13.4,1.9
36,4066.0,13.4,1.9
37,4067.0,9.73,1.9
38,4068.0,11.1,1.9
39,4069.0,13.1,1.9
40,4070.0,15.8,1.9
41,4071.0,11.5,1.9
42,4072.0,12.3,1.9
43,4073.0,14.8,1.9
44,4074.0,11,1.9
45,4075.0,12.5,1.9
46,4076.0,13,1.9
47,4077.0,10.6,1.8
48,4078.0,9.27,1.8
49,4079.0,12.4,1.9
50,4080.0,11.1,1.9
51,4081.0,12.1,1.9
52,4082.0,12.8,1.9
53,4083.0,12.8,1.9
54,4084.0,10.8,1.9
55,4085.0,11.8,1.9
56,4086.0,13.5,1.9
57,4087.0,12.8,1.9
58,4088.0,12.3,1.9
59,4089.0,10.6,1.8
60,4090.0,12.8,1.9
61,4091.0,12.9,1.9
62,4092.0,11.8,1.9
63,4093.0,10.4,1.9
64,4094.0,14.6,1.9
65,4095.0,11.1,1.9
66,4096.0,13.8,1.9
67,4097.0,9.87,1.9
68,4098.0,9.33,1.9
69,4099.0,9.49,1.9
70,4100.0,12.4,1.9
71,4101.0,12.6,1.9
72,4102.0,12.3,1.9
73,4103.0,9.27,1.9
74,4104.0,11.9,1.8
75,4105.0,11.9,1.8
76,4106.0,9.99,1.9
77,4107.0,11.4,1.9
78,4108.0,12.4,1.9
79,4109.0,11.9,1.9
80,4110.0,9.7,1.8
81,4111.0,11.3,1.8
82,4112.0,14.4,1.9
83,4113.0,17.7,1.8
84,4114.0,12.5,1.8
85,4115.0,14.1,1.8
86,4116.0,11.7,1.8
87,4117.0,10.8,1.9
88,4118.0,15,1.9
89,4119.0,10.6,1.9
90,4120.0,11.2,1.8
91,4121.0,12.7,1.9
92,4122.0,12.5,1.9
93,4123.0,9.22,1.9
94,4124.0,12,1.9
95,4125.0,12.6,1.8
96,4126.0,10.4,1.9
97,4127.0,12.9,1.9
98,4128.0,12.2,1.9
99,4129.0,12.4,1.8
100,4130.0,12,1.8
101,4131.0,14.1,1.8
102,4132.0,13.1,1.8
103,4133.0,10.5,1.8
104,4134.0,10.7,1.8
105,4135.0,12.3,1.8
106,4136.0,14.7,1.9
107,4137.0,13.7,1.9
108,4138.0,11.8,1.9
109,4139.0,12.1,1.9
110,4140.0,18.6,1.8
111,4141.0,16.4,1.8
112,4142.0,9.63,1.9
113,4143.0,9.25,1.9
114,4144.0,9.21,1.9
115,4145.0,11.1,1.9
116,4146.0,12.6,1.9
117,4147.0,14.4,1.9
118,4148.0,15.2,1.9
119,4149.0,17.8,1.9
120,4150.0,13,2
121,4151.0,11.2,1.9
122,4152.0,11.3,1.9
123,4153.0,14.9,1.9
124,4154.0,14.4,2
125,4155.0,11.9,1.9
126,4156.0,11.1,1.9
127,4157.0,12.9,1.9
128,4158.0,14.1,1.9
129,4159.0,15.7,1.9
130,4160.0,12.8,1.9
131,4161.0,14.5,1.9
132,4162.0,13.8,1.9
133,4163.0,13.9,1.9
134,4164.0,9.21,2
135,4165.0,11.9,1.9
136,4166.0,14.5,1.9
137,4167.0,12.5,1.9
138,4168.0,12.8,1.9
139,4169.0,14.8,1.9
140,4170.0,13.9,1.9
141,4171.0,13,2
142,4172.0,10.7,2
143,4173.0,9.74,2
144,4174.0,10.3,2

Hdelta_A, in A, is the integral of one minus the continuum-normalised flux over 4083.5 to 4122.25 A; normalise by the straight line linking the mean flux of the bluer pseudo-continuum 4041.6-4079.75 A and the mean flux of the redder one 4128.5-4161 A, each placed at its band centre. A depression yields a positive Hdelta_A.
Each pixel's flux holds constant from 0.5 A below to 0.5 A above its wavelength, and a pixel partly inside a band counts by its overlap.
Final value 2.0 A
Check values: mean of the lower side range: 12.3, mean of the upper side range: 13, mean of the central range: 12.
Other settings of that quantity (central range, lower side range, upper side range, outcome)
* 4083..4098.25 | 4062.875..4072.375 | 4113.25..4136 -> 0.5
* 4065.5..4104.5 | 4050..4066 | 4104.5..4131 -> 1.5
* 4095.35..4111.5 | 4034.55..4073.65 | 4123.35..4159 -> 1.8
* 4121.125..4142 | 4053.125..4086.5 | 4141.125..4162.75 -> 0.3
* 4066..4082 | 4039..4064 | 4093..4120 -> 0.2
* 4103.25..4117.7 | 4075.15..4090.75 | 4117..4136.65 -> -0.2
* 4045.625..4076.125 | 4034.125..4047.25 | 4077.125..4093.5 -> -1.0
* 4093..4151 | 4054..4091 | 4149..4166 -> 2.1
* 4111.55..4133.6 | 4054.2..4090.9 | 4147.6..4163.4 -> 1.0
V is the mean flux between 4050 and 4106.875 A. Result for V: 12.1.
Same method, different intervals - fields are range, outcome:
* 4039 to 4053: 12.4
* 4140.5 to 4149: 12.6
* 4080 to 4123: 12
